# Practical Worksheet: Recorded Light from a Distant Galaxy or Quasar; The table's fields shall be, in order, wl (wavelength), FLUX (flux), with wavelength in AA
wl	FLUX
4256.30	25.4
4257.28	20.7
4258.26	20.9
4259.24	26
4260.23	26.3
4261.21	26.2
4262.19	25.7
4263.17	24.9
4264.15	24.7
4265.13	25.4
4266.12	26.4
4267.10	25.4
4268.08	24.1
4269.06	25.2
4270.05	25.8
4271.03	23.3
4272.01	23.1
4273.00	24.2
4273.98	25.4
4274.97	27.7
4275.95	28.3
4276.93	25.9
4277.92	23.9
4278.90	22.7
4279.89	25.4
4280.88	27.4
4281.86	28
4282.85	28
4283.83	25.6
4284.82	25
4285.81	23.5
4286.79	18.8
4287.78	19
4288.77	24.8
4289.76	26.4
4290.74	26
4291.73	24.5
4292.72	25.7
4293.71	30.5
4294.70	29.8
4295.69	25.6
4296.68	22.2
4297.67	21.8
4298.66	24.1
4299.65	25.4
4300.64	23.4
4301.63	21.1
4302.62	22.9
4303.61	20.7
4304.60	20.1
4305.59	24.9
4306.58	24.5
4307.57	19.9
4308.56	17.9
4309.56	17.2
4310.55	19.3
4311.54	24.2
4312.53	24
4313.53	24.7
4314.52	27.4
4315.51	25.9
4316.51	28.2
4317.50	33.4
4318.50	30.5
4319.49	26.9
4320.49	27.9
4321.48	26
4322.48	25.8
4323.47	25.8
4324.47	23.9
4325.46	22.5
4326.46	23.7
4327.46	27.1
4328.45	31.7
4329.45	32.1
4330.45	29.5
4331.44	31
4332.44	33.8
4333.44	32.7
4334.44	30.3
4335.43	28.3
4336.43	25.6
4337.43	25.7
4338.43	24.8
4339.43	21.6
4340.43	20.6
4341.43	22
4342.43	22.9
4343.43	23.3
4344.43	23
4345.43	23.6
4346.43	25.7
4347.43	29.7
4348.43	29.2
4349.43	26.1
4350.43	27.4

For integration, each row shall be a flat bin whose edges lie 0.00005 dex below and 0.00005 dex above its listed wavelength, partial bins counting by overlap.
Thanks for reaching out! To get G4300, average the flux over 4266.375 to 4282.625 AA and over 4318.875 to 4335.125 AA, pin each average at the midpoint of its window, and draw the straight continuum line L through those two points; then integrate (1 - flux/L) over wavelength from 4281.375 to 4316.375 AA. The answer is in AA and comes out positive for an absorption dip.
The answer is 3.7 AA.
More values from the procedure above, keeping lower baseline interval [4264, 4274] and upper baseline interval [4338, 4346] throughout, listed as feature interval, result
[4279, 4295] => -0.7 AA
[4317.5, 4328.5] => -1.6 AA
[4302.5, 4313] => 1.0 AA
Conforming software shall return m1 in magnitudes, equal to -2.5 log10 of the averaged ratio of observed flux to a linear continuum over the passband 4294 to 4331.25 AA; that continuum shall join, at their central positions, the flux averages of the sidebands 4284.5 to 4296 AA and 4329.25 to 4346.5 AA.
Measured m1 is 0.027 mag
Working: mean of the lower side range 25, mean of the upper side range 26.4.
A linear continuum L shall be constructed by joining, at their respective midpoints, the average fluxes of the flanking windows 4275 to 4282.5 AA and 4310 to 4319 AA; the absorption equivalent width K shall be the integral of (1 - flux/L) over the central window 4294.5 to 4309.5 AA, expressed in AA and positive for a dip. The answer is 2.06 AA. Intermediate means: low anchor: 26.1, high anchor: 26.4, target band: 22.6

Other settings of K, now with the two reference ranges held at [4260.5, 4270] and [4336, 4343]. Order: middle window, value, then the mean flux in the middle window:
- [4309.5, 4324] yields -1.3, 26.1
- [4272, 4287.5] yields -0.1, 25.2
